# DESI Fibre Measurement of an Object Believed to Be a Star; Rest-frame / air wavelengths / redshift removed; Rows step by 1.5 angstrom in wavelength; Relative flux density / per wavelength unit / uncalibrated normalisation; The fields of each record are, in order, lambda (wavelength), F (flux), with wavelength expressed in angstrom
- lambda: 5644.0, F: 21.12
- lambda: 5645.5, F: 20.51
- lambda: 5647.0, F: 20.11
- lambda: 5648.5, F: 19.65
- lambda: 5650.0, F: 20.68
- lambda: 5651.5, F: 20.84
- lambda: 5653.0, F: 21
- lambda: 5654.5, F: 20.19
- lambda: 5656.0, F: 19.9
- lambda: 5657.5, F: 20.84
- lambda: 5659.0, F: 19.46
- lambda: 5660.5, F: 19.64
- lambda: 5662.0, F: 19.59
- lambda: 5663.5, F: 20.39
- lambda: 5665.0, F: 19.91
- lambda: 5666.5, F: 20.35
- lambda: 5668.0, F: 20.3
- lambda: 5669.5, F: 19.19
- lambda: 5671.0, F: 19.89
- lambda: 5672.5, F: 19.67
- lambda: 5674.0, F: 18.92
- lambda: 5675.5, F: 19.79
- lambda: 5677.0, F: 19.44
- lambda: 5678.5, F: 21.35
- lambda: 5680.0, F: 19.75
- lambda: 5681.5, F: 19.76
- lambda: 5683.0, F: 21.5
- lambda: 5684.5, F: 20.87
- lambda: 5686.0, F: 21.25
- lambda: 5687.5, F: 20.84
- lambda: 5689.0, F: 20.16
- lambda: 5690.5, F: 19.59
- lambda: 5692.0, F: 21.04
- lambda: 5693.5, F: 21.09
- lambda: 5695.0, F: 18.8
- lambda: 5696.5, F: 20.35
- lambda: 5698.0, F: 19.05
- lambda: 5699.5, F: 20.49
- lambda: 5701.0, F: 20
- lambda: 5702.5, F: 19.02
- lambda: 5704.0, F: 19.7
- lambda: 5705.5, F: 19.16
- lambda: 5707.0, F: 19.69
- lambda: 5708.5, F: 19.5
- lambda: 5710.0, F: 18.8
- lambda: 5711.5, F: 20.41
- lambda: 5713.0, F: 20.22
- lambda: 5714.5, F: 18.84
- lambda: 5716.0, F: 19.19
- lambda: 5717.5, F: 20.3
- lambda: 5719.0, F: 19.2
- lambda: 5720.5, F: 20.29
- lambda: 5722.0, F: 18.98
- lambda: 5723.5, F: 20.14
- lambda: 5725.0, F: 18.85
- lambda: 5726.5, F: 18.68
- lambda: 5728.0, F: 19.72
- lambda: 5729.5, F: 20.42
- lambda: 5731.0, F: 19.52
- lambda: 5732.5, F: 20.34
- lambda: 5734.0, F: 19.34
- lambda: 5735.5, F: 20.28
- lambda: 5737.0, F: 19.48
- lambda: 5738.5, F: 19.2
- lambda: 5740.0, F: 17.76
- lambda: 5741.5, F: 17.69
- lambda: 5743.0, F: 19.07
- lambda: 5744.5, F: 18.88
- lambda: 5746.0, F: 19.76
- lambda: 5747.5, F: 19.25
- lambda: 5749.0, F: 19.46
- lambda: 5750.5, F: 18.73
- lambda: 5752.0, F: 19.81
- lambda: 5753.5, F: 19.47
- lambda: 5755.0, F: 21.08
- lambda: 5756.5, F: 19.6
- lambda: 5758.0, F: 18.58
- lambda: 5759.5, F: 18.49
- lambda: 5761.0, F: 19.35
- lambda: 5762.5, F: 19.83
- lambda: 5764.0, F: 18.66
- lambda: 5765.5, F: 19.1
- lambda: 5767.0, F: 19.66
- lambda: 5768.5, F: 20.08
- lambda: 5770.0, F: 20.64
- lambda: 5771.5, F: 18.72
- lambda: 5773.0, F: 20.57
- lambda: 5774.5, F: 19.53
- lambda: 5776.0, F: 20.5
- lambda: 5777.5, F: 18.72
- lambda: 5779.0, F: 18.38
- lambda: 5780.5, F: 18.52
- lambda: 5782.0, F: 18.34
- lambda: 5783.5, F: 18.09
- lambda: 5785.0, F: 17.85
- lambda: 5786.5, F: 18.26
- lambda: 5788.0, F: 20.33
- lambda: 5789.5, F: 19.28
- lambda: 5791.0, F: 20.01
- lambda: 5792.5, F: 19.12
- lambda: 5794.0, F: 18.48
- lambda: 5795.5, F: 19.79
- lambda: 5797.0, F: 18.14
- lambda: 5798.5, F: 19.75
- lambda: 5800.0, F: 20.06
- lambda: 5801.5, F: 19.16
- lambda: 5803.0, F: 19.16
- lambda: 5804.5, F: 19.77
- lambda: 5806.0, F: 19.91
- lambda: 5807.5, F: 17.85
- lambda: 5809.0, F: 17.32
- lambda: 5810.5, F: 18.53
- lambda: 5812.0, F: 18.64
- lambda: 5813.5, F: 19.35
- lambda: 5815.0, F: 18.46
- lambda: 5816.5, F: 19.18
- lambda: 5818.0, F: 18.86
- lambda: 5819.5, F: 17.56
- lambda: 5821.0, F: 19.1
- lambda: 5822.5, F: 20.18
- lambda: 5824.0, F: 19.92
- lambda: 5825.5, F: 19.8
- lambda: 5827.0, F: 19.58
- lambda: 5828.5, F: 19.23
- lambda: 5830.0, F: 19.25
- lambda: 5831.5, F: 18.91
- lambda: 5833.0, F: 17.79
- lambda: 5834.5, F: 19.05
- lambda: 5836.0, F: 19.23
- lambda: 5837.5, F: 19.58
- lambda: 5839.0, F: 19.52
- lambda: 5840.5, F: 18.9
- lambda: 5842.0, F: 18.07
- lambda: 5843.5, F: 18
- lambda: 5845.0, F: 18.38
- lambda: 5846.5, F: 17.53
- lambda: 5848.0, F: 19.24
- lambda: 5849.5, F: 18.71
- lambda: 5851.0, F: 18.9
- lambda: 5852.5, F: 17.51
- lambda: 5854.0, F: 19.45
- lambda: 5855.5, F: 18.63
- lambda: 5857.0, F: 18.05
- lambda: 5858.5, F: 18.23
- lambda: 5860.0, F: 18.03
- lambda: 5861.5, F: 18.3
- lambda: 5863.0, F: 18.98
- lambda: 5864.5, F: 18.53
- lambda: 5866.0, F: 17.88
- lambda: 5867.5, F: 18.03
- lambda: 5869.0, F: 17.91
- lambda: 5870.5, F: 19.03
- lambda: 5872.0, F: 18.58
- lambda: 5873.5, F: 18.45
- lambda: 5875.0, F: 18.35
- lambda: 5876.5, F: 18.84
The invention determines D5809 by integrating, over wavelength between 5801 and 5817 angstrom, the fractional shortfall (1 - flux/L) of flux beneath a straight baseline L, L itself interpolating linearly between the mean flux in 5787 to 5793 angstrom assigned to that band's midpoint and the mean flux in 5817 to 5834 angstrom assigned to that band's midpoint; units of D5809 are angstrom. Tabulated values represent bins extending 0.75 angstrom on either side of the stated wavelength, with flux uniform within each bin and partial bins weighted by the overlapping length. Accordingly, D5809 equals 0.4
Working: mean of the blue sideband 19.6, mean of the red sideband 19.1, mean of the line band 18.8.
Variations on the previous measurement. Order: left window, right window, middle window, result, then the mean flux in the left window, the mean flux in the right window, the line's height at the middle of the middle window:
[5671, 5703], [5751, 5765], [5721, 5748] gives 0.5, 20.1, 19.4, 19.7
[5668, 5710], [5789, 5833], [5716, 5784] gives 0.6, 20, 19.1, 19.5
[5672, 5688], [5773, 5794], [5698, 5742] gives 0.7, 20.3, 19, 19.8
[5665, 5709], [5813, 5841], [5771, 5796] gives 0.4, 20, 19.1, 19.4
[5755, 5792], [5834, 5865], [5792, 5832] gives -0.3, 19.2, 18.6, 18.9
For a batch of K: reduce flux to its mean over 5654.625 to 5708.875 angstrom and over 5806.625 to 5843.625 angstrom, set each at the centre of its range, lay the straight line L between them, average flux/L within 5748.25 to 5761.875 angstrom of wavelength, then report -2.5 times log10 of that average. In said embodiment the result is 0.00 mag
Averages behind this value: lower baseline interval 20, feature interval 19.4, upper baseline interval 18.9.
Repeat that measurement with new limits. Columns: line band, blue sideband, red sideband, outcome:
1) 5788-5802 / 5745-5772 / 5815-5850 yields -0.01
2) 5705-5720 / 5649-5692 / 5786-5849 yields 0.02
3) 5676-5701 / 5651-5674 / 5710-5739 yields -0.02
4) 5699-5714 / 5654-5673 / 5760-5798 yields 0.00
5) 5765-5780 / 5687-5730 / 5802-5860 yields -0.02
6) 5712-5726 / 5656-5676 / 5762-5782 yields 0.00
